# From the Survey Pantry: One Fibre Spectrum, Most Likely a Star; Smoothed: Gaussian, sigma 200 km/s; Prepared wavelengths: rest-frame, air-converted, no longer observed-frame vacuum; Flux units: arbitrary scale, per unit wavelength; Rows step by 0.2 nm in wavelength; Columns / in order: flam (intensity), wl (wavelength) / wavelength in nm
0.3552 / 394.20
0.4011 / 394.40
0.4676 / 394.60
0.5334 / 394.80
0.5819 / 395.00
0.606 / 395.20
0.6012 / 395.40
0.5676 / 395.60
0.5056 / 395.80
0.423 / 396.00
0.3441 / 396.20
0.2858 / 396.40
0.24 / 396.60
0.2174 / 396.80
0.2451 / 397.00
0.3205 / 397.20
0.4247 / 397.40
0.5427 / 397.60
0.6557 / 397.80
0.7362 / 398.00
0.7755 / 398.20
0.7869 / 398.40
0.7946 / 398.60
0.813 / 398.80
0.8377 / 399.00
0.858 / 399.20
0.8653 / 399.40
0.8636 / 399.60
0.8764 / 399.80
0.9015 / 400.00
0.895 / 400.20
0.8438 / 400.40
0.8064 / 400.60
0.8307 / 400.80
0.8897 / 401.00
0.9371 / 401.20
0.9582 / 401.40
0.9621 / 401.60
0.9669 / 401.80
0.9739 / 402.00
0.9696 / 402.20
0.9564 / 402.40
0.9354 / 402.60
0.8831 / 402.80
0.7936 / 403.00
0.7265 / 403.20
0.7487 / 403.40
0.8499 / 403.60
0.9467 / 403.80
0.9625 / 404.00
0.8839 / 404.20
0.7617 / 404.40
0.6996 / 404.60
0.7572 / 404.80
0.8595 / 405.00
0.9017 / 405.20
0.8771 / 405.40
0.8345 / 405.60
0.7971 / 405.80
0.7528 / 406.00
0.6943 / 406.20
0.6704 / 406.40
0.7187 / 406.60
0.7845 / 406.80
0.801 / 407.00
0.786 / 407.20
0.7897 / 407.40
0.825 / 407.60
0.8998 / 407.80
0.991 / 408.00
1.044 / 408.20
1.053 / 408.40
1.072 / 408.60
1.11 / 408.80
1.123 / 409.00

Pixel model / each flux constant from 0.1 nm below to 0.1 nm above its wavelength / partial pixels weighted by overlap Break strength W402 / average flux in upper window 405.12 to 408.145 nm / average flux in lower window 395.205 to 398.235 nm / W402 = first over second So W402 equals 1.78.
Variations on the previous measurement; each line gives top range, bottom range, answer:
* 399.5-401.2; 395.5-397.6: 2.37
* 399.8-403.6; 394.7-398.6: 1.77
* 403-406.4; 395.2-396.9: 1.98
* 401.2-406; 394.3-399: 1.66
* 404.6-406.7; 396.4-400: 1.23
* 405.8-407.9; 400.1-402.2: 0.85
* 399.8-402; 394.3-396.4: 1.83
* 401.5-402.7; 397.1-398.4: 1.62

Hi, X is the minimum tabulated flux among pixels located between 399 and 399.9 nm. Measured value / 0.8377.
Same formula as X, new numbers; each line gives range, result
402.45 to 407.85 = 0.6704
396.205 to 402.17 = 0.2174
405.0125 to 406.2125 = 0.6943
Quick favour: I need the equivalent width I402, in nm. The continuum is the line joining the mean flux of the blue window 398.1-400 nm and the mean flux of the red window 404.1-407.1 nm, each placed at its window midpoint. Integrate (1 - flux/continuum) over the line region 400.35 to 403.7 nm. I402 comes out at -0.30 nm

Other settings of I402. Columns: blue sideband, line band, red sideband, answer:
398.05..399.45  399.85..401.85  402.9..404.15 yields -0.17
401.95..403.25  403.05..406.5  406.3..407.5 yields 0.08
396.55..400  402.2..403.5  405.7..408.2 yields -0.21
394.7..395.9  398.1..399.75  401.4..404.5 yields -0.24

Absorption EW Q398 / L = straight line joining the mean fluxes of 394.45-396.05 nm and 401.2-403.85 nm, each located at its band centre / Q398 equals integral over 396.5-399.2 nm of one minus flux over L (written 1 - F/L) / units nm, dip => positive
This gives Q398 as 0.40 nm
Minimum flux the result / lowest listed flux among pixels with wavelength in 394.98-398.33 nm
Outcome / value 0.2174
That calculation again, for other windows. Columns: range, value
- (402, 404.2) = 0.7265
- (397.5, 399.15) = 0.5427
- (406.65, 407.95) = 0.7845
